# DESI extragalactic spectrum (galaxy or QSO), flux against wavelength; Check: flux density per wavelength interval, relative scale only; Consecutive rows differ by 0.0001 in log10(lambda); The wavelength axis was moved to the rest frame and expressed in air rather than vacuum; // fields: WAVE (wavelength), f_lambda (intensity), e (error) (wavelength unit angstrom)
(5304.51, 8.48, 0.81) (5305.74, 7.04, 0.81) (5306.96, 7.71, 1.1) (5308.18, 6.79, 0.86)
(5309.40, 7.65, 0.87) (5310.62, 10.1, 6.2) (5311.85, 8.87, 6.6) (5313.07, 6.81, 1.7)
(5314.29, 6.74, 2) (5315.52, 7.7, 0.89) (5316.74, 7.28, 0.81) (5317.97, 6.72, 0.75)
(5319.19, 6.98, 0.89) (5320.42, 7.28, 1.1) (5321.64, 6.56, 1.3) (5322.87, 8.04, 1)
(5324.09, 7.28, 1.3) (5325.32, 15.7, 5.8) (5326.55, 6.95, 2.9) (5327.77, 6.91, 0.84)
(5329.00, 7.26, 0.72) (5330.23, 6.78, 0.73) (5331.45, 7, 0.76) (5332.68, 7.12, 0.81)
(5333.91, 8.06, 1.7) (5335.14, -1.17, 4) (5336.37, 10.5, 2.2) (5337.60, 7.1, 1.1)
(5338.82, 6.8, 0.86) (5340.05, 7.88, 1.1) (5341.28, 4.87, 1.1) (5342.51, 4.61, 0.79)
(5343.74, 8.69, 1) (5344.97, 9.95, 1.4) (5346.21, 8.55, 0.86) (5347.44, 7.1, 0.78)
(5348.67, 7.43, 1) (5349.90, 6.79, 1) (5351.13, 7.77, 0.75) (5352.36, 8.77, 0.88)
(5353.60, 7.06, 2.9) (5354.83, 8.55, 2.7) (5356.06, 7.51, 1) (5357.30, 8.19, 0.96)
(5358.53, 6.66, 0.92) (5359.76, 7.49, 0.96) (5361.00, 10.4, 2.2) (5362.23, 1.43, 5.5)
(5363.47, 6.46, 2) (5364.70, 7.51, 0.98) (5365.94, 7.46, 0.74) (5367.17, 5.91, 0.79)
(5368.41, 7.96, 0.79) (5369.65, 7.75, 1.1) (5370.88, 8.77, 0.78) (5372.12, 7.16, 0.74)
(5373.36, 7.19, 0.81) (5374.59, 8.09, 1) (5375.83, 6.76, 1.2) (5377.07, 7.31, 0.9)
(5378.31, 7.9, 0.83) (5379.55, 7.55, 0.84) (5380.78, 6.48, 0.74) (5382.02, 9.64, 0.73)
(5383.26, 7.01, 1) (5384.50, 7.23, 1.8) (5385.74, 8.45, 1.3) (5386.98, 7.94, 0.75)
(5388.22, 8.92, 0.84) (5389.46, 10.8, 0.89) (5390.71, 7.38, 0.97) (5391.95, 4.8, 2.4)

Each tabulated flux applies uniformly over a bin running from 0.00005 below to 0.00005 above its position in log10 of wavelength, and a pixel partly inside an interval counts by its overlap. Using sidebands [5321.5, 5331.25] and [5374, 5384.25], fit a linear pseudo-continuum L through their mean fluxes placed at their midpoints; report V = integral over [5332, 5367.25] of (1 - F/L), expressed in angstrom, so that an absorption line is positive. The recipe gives 3.7 angstrom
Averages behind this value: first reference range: 8.21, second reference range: 7.58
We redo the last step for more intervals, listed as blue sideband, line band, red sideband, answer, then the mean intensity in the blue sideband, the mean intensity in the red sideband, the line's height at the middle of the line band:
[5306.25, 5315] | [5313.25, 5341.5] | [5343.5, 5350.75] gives 2.32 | 7.8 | 8.04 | 7.91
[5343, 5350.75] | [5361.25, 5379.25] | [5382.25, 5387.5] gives 1.88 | 8.02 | 7.8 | 7.88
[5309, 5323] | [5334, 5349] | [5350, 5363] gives 1.06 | 7.54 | 7.35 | 7.42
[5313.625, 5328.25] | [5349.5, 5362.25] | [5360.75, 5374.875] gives -0.60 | 7.85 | 7.07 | 7.27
